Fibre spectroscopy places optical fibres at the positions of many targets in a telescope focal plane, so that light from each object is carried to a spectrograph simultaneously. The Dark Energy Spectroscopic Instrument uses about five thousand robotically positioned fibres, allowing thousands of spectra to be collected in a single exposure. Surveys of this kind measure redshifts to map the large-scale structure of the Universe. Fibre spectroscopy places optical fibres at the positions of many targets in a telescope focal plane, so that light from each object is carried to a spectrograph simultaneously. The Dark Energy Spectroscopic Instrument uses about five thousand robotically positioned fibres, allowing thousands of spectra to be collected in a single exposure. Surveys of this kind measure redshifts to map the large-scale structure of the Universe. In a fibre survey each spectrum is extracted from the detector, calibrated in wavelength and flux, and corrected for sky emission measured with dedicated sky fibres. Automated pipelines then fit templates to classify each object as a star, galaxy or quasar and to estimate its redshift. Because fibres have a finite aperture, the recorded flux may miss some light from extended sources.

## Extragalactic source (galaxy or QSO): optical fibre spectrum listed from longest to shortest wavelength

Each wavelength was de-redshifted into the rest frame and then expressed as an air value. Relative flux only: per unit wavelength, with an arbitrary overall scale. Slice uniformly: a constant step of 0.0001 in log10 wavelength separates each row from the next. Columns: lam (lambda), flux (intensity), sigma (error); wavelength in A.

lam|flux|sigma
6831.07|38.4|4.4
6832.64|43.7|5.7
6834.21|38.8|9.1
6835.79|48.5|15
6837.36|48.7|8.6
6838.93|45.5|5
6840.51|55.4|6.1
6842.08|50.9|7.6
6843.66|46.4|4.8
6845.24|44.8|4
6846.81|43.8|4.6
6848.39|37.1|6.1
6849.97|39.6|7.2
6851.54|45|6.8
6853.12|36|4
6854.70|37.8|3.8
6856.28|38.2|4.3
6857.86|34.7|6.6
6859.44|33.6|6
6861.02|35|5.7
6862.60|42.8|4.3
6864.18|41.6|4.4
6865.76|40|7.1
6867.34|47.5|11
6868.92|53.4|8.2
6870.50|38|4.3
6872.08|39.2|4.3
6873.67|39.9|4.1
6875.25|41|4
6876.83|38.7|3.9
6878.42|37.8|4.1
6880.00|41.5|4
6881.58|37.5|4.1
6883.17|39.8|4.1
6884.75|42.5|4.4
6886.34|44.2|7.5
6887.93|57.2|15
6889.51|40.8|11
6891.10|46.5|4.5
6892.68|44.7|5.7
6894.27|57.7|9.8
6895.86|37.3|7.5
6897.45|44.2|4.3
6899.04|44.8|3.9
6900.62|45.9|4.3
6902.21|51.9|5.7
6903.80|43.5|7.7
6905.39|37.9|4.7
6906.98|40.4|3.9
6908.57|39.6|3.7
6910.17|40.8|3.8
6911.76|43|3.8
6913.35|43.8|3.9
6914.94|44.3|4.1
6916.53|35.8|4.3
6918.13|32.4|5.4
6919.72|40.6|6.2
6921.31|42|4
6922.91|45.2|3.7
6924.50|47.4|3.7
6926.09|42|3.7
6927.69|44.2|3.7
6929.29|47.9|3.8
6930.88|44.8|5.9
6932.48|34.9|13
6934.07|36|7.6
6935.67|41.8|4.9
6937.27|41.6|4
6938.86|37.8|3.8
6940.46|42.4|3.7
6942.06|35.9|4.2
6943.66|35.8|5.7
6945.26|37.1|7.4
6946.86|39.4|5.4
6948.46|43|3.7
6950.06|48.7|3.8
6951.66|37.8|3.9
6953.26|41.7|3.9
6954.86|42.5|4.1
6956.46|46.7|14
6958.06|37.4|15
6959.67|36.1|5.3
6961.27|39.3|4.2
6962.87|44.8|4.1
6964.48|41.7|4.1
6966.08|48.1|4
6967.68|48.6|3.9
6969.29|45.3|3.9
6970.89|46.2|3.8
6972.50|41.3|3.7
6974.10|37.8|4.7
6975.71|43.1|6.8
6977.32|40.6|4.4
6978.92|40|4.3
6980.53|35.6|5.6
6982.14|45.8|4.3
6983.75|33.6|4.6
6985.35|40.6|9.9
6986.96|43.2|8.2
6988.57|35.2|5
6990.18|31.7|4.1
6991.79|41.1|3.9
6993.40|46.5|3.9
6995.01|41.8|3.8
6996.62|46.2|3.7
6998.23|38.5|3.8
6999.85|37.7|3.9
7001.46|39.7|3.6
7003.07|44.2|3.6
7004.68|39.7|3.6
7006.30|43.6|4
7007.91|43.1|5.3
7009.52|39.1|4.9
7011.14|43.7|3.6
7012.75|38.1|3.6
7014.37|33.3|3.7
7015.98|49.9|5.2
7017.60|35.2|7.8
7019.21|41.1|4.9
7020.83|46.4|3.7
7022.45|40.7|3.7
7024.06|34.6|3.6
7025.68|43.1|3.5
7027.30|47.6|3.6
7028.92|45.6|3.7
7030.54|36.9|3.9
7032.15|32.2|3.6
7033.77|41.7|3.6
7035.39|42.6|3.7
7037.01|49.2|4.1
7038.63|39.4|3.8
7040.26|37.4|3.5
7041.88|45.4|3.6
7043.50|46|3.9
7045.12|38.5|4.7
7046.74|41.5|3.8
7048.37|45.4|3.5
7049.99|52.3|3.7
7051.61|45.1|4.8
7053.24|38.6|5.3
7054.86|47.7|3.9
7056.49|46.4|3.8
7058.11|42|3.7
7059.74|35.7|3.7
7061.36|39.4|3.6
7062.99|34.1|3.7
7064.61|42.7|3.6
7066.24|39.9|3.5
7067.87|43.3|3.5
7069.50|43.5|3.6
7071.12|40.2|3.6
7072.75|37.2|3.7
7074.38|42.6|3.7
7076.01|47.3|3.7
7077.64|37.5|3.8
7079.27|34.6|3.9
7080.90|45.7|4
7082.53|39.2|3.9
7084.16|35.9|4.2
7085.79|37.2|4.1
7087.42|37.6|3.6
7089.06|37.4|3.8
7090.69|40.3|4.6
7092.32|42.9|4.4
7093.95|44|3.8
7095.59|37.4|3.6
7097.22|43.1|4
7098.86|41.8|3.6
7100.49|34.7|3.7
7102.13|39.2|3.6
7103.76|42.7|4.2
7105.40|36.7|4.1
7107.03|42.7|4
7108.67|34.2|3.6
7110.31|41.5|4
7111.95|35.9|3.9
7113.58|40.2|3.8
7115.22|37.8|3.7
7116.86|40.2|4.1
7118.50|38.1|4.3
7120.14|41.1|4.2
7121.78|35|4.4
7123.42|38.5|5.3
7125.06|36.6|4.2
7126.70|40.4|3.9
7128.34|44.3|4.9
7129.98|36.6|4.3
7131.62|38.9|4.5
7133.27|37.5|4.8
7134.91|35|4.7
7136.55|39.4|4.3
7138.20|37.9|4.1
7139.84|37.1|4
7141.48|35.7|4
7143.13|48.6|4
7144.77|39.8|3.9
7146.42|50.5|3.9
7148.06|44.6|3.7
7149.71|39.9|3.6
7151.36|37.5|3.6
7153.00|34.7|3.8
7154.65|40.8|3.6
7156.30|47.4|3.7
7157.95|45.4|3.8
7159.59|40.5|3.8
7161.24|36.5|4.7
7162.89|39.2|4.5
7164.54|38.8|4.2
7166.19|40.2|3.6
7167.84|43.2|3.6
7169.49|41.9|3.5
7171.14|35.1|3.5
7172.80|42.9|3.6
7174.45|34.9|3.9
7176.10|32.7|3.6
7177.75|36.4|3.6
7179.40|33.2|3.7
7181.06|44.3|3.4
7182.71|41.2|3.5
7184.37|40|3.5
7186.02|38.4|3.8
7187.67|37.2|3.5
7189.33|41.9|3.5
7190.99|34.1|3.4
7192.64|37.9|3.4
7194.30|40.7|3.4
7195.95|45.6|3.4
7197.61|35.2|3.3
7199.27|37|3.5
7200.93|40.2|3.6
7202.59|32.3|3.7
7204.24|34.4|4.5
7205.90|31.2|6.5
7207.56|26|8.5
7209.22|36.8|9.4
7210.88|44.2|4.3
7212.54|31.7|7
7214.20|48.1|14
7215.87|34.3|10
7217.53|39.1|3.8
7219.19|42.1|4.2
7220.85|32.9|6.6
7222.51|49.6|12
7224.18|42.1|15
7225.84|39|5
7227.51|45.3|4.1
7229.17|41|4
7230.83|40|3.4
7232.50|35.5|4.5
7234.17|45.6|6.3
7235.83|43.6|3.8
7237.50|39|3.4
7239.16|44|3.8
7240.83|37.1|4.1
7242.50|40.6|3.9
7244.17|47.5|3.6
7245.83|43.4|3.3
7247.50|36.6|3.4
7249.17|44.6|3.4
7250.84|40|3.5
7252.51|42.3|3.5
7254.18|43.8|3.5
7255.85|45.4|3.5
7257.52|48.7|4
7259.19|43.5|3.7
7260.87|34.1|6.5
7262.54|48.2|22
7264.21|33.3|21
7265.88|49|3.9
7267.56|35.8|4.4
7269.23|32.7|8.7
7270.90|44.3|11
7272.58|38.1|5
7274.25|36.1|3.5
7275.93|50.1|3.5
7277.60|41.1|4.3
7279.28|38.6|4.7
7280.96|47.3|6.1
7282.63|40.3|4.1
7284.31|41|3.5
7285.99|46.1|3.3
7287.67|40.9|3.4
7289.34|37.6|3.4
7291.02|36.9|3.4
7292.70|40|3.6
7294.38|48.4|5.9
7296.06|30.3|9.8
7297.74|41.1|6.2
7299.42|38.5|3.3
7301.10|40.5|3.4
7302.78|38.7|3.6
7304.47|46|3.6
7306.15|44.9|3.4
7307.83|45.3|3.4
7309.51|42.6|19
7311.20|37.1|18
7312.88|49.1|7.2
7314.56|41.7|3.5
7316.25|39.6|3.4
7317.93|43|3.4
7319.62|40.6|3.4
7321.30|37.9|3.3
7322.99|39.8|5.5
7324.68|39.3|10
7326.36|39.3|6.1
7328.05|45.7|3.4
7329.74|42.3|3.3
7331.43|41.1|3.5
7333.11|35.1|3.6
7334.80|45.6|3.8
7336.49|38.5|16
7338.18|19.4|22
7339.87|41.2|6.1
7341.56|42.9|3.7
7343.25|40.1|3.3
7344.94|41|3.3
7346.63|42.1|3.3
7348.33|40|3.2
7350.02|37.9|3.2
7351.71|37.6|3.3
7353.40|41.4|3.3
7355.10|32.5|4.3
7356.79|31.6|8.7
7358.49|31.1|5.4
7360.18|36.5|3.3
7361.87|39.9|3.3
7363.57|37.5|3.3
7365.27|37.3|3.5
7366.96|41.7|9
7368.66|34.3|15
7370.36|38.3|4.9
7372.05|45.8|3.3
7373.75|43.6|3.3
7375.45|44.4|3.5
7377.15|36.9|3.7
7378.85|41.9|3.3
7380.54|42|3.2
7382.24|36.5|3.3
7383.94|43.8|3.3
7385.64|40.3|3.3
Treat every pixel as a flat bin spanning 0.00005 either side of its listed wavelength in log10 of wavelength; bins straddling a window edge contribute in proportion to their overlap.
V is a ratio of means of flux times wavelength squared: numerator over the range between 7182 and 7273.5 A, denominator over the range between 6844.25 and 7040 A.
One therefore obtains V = 1.04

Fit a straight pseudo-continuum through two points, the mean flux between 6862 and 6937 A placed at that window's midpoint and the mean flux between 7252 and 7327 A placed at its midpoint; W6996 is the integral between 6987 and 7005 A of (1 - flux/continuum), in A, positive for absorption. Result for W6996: 0.8 A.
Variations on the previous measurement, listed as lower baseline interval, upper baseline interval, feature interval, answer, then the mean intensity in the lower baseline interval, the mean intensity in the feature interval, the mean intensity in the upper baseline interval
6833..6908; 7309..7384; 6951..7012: 1.2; 42.9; 41.3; 39.4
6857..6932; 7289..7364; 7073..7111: 1.2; 42.4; 39.8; 39.6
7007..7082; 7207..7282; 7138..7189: 1.6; 41.6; 39.9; 41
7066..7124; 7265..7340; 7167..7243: 2.4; 39.6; 38.9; 40.6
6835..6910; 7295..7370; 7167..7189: 1.0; 42.9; 38.6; 39.3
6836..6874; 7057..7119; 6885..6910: -1.8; 42.4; 44.9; 39.7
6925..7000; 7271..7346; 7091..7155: 2.1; 41.1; 39.6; 40.7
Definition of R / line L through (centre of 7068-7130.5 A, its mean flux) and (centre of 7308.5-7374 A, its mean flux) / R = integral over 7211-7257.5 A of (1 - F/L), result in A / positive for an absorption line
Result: -2.4 A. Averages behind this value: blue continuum 39.6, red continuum 39.3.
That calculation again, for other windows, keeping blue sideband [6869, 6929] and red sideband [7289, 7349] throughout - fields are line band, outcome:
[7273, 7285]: -0.40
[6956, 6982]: 0.16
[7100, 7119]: 1.28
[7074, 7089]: 0.78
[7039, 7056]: -0.75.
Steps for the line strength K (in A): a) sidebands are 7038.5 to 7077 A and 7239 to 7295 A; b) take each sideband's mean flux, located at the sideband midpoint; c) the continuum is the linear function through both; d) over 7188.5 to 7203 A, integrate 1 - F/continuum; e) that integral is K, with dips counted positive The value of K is 1.2 A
